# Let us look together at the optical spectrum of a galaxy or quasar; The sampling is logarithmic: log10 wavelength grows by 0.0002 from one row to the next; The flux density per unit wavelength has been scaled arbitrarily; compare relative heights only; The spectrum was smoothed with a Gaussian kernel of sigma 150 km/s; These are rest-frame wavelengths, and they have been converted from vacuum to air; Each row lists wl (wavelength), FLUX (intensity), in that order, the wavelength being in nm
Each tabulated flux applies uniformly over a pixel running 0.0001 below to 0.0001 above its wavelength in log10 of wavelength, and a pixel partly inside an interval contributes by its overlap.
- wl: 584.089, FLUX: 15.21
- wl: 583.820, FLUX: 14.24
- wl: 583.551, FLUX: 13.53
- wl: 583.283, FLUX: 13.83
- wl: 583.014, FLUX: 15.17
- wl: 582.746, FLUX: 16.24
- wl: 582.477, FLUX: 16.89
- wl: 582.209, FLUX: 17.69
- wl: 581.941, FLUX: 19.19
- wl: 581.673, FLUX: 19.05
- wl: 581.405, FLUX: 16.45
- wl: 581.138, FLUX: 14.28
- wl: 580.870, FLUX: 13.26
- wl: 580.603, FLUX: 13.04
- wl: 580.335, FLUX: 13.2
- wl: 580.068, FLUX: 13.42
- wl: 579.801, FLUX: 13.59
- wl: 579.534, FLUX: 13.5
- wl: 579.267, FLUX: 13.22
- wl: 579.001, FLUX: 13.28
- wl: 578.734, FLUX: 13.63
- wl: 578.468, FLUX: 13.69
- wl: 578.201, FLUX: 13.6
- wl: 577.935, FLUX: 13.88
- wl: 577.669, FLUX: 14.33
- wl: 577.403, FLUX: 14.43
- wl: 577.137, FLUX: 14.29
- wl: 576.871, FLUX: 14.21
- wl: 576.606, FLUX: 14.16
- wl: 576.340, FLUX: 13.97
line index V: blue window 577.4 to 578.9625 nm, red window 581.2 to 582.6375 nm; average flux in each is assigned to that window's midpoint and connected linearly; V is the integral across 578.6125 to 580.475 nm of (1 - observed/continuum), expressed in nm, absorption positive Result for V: 0.22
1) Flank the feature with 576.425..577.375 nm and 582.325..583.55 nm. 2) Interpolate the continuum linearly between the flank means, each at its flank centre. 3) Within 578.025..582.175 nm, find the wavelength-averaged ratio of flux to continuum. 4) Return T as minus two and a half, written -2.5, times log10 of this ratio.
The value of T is 0.025 mag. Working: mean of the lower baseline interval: 14.2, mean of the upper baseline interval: 15.3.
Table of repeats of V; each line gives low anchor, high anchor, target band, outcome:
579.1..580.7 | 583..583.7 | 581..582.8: -0.45 nm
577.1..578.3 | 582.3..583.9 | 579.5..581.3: 0.13 nm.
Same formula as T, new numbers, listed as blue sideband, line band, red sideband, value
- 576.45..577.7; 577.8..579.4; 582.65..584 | 0.06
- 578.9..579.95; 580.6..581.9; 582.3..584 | -0.11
